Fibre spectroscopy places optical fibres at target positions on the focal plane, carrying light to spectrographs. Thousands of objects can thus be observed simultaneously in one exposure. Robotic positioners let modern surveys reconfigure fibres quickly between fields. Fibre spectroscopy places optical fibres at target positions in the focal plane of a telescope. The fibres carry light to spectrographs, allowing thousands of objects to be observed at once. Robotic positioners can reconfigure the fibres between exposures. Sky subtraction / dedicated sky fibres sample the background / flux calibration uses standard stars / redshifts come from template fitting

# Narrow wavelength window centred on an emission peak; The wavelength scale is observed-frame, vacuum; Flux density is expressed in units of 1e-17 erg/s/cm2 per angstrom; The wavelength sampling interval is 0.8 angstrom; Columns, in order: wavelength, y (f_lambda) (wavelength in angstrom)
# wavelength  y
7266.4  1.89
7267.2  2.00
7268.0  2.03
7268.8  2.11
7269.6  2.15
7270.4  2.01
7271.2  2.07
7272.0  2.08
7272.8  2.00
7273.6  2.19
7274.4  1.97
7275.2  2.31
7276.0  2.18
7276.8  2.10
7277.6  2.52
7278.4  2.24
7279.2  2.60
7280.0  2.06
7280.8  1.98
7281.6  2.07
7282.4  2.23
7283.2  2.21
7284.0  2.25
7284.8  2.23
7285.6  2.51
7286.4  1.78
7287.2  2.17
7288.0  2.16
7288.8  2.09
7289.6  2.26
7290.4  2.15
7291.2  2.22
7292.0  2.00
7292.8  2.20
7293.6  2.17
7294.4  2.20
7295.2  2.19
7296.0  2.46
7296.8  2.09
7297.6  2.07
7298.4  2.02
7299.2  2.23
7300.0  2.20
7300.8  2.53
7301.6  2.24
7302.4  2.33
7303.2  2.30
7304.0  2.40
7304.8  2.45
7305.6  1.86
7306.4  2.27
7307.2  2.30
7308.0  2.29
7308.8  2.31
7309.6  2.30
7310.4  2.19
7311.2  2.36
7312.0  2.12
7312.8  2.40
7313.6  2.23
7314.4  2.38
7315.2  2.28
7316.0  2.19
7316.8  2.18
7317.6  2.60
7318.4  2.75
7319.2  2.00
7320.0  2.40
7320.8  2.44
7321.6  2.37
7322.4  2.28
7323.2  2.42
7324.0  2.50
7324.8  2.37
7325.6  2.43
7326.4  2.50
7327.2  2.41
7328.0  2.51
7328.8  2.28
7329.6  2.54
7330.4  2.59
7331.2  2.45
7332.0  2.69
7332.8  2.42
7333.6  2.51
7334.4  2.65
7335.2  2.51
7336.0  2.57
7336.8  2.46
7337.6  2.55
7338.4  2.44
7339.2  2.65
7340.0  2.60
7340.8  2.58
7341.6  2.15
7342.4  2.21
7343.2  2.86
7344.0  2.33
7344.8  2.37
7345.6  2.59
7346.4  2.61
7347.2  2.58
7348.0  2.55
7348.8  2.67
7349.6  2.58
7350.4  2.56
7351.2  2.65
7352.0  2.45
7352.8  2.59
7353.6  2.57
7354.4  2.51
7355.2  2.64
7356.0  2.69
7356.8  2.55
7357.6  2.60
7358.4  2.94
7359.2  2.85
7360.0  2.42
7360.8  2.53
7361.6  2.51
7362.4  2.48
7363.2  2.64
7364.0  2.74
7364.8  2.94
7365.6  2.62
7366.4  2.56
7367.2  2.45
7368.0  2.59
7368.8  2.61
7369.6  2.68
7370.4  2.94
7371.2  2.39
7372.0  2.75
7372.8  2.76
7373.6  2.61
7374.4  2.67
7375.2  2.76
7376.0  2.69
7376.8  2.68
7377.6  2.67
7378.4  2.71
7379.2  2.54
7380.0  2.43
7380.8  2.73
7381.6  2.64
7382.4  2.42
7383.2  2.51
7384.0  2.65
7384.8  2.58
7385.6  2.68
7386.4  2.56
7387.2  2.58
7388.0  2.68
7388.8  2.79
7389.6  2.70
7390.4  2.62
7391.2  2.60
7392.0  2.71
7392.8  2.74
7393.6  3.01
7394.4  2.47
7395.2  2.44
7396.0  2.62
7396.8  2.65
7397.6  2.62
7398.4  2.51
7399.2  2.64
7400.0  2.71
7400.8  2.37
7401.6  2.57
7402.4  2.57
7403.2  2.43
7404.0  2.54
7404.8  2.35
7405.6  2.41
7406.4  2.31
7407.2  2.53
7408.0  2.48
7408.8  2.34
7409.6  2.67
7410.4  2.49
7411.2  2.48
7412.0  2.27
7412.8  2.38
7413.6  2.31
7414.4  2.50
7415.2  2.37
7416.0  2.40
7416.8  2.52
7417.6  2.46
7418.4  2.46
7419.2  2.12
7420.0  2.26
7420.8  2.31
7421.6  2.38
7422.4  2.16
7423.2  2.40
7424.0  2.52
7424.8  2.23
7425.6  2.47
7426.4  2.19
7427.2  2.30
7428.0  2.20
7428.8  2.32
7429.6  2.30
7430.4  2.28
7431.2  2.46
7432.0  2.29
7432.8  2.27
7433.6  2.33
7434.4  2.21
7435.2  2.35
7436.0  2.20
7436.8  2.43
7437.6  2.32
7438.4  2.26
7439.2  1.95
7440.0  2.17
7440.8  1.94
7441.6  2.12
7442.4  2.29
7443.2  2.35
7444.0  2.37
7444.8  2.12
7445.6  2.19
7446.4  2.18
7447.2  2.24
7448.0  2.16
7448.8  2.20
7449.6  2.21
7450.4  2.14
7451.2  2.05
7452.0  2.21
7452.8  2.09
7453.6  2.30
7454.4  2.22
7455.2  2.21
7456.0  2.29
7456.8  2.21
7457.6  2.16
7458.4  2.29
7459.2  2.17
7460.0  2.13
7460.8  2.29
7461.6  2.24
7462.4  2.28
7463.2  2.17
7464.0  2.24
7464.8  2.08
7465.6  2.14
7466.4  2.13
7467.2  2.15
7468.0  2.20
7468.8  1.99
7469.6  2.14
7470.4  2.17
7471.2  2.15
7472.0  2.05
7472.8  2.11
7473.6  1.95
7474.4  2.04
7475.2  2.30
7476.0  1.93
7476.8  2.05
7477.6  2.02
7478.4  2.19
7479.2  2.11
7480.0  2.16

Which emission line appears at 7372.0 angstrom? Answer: Mg II 2798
